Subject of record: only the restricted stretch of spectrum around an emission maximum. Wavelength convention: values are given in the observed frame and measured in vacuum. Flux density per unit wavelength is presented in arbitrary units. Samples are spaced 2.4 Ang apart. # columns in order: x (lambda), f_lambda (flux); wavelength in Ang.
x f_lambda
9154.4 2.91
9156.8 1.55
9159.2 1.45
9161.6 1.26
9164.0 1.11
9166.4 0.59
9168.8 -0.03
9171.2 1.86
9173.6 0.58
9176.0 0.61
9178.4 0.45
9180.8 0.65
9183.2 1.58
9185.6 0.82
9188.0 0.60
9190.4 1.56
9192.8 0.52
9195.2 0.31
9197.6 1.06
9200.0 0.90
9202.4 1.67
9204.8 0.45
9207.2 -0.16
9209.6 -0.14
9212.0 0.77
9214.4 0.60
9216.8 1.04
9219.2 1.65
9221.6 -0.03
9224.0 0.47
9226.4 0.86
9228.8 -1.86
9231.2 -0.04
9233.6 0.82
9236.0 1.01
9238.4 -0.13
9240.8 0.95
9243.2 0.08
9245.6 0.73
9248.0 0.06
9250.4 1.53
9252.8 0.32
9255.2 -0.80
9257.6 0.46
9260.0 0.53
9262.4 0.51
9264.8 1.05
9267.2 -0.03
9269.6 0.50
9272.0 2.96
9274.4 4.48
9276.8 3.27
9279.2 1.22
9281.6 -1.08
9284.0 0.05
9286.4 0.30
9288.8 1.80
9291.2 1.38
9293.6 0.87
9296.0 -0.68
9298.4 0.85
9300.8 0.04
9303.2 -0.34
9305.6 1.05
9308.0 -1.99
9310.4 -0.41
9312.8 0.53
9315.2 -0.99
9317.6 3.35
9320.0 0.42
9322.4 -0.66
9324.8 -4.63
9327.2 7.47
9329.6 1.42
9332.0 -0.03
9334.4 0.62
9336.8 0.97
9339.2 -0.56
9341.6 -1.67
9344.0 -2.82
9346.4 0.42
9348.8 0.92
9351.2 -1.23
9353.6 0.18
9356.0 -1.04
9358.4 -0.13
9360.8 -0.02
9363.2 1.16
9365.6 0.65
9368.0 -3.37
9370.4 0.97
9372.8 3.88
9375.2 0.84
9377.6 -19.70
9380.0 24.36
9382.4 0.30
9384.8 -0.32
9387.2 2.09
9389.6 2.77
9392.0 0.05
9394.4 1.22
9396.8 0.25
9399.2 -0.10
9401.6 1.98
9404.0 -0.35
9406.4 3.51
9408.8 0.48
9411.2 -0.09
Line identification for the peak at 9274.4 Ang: H-beta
